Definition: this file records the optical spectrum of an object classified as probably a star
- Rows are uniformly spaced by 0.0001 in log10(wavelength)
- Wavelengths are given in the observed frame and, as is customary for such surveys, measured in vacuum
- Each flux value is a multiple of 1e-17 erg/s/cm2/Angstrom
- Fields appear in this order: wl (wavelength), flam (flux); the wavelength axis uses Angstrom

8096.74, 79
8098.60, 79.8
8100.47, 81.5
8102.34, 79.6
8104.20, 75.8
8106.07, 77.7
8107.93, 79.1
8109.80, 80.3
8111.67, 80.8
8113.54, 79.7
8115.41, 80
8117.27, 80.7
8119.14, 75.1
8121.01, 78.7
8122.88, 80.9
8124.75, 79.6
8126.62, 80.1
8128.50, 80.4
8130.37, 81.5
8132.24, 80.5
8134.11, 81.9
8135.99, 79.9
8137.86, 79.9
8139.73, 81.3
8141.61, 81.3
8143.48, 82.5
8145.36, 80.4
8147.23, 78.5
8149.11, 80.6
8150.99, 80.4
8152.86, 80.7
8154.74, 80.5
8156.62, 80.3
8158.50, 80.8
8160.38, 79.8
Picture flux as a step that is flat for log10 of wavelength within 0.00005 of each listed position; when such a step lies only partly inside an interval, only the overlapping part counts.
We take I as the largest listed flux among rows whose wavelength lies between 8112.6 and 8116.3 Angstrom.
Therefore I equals 80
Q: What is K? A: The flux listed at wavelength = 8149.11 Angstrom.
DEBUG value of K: 80.6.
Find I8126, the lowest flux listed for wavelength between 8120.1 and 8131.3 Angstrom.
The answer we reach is 78.7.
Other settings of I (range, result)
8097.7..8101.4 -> 81.5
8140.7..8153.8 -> 82.5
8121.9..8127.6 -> 80.9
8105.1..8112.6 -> 80.8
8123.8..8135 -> 81.9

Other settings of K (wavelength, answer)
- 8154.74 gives 80.5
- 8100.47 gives 81.5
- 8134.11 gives 81.9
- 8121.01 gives 78.7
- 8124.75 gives 79.6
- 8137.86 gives 79.9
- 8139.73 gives 81.3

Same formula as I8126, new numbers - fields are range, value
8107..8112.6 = 79.1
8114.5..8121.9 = 75.1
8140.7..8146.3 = 80.4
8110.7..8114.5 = 79.7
